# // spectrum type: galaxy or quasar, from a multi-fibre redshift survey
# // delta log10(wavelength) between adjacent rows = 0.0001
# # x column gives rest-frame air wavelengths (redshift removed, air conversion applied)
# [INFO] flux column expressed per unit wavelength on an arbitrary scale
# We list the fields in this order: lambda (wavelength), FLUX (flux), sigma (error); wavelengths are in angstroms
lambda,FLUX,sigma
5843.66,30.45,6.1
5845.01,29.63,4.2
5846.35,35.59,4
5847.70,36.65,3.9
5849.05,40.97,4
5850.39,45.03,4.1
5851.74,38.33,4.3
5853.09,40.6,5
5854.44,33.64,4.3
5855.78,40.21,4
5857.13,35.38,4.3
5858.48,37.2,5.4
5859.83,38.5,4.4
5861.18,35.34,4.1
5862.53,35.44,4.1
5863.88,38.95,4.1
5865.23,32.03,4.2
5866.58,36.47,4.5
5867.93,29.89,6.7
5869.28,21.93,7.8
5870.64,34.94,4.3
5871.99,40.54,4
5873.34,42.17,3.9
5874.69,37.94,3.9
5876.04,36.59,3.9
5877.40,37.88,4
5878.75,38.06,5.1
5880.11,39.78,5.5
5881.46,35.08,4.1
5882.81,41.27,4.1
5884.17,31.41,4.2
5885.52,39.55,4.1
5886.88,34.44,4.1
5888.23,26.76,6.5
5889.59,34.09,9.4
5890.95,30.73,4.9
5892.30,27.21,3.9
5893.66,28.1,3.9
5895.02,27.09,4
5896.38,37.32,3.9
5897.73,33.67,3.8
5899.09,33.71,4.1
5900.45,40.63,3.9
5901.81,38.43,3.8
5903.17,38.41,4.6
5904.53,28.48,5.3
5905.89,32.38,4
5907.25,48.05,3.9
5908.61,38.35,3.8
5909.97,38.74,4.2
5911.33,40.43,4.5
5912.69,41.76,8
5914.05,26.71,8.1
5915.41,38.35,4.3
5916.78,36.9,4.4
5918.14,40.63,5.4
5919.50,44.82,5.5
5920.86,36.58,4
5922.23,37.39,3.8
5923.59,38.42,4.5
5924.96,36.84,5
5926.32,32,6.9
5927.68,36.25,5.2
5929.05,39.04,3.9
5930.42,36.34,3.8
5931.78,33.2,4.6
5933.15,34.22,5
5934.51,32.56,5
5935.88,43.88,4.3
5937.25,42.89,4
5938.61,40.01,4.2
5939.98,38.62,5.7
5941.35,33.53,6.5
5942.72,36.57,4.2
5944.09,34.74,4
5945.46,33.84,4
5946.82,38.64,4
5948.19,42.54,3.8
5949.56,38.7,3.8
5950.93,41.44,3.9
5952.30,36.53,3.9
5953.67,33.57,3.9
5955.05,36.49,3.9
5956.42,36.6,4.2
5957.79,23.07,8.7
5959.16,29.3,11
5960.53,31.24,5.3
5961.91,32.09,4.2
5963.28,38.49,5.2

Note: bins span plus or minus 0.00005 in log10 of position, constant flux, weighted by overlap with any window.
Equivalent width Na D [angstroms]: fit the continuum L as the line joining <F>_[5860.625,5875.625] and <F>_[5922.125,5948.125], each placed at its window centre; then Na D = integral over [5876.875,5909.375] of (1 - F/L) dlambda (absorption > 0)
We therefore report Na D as 0.7 angstroms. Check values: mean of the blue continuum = 35.1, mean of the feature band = 35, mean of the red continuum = 36.9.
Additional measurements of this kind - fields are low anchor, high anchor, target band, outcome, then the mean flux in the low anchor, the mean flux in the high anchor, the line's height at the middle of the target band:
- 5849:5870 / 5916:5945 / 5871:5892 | 0.1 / 36.1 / 37.4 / 36.5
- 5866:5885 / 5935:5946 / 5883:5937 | 1.8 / 36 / 37.9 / 37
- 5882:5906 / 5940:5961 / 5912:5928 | -1.3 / 33.6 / 35.3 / 34.4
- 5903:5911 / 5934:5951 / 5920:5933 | 0.6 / 37.5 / 38.3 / 37.9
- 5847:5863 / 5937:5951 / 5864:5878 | 1.1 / 38.1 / 38.1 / 38.1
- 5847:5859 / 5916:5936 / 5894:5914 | 0.6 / 38.7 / 37.1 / 37.6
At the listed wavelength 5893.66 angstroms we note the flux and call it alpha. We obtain 28.1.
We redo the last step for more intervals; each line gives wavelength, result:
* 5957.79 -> 23.07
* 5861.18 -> 35.34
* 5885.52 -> 39.55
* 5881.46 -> 35.08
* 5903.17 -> 38.41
